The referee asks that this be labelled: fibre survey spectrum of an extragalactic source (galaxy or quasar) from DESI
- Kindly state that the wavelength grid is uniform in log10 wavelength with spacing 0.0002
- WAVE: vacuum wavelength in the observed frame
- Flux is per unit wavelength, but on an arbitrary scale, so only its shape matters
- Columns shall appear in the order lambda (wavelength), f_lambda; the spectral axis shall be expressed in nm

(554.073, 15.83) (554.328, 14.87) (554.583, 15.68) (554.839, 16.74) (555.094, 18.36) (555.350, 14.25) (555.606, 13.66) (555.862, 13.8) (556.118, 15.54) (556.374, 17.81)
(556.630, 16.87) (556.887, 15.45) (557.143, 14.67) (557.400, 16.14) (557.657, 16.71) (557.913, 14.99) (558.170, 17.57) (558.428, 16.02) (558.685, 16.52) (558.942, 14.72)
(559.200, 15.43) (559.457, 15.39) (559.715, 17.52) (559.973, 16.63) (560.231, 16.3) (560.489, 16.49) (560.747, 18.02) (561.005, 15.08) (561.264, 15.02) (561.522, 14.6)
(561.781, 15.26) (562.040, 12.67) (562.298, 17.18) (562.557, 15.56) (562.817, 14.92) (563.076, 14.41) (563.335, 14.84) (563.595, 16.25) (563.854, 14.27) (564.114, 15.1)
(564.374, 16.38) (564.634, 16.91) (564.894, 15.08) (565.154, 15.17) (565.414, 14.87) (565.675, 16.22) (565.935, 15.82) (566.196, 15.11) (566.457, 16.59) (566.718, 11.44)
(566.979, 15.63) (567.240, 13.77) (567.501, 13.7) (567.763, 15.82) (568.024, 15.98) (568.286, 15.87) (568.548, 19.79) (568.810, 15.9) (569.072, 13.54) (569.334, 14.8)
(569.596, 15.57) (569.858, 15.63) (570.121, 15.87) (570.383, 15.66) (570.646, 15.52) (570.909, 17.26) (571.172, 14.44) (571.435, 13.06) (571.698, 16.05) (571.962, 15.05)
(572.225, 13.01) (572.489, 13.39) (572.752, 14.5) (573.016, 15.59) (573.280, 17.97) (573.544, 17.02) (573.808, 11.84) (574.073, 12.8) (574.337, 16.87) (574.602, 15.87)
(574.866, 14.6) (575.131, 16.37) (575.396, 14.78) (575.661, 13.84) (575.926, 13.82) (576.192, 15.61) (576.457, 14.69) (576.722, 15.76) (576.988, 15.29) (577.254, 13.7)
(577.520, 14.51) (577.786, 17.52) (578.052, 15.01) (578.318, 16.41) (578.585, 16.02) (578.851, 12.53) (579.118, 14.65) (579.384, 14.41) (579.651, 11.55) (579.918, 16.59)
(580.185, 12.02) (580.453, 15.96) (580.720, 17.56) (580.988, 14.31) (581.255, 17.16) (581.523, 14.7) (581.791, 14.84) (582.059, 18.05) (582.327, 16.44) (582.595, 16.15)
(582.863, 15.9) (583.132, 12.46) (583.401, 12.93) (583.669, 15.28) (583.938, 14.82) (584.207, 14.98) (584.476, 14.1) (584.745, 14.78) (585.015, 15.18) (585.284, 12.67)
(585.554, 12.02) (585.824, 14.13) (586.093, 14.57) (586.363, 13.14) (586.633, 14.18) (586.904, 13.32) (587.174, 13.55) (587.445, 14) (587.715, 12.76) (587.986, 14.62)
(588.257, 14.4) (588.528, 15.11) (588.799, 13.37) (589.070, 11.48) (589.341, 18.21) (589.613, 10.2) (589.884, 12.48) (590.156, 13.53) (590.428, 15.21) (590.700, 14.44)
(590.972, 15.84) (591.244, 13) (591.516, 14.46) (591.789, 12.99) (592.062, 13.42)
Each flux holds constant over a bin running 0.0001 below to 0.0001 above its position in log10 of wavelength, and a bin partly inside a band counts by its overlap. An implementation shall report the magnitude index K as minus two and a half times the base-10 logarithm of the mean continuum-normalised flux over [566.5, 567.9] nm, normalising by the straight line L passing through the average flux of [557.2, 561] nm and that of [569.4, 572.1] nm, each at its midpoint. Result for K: 0.10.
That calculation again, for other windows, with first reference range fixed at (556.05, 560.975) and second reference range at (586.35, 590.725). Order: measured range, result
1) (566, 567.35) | 0.07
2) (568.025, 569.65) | -0.04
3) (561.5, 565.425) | 0.04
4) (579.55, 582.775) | -0.08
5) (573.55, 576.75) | 0.01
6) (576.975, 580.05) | -0.02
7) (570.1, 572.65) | 0.02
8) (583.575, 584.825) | -0.05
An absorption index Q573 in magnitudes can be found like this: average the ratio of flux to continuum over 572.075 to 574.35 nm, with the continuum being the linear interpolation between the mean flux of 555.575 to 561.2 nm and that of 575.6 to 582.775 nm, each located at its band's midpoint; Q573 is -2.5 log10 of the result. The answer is 0.05 mag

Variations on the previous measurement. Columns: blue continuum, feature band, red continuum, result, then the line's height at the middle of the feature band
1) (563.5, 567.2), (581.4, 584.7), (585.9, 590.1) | -0.07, 14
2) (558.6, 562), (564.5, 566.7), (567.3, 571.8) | 0.01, 15.7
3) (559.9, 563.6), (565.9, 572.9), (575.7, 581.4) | 0.01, 15.3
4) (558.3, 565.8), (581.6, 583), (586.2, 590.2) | -0.15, 14.1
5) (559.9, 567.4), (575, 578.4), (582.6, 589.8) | -0.05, 14.5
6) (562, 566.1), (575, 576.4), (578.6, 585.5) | 0.01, 15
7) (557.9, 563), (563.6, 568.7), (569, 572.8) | -0.01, 15.3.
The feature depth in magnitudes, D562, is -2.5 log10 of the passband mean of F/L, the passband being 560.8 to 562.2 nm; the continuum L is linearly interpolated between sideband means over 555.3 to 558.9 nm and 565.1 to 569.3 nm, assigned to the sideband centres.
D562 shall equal 0.05 mag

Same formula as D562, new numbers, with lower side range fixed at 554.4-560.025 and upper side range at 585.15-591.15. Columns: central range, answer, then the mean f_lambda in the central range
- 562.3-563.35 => 0.022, 15.2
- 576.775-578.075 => -0.054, 15.3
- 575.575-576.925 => -0.015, 14.8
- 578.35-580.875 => -0.022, 14.7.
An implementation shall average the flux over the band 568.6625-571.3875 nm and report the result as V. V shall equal 15.4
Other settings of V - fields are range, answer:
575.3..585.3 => 14.9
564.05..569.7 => 15.4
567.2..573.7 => 15.4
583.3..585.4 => 14.4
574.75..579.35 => 15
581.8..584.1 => 15.2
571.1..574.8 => 14.8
